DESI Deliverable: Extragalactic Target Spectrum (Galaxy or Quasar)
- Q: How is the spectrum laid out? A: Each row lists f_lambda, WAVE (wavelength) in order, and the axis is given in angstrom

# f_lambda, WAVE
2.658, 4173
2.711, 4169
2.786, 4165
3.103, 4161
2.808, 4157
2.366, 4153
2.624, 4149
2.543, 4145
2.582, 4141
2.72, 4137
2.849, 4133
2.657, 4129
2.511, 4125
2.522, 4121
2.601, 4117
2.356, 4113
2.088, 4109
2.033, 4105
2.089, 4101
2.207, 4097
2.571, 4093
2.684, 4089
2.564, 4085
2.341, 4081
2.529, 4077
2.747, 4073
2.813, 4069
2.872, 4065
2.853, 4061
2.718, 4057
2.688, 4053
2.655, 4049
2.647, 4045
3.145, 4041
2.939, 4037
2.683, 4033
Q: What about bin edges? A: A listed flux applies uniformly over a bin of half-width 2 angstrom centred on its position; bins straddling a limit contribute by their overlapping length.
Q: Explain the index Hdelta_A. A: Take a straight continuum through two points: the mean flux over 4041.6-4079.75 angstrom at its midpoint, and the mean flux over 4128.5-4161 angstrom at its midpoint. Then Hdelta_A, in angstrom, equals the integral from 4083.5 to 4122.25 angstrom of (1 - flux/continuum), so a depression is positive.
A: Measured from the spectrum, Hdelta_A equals 4.8 angstrom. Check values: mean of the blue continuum 2.73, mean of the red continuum 2.67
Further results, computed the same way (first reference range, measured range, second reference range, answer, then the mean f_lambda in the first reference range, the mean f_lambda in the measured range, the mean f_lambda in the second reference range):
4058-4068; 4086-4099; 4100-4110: -1.1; 2.84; 2.49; 2.07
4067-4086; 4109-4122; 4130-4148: 1.1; 2.6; 2.43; 2.67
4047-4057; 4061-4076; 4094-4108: -1.8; 2.68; 2.8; 2.14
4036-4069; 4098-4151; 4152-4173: 5.9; 2.81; 2.47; 2.76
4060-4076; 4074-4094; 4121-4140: 1.6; 2.8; 2.55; 2.66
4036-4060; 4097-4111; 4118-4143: 3.1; 2.8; 2.09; 2.64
